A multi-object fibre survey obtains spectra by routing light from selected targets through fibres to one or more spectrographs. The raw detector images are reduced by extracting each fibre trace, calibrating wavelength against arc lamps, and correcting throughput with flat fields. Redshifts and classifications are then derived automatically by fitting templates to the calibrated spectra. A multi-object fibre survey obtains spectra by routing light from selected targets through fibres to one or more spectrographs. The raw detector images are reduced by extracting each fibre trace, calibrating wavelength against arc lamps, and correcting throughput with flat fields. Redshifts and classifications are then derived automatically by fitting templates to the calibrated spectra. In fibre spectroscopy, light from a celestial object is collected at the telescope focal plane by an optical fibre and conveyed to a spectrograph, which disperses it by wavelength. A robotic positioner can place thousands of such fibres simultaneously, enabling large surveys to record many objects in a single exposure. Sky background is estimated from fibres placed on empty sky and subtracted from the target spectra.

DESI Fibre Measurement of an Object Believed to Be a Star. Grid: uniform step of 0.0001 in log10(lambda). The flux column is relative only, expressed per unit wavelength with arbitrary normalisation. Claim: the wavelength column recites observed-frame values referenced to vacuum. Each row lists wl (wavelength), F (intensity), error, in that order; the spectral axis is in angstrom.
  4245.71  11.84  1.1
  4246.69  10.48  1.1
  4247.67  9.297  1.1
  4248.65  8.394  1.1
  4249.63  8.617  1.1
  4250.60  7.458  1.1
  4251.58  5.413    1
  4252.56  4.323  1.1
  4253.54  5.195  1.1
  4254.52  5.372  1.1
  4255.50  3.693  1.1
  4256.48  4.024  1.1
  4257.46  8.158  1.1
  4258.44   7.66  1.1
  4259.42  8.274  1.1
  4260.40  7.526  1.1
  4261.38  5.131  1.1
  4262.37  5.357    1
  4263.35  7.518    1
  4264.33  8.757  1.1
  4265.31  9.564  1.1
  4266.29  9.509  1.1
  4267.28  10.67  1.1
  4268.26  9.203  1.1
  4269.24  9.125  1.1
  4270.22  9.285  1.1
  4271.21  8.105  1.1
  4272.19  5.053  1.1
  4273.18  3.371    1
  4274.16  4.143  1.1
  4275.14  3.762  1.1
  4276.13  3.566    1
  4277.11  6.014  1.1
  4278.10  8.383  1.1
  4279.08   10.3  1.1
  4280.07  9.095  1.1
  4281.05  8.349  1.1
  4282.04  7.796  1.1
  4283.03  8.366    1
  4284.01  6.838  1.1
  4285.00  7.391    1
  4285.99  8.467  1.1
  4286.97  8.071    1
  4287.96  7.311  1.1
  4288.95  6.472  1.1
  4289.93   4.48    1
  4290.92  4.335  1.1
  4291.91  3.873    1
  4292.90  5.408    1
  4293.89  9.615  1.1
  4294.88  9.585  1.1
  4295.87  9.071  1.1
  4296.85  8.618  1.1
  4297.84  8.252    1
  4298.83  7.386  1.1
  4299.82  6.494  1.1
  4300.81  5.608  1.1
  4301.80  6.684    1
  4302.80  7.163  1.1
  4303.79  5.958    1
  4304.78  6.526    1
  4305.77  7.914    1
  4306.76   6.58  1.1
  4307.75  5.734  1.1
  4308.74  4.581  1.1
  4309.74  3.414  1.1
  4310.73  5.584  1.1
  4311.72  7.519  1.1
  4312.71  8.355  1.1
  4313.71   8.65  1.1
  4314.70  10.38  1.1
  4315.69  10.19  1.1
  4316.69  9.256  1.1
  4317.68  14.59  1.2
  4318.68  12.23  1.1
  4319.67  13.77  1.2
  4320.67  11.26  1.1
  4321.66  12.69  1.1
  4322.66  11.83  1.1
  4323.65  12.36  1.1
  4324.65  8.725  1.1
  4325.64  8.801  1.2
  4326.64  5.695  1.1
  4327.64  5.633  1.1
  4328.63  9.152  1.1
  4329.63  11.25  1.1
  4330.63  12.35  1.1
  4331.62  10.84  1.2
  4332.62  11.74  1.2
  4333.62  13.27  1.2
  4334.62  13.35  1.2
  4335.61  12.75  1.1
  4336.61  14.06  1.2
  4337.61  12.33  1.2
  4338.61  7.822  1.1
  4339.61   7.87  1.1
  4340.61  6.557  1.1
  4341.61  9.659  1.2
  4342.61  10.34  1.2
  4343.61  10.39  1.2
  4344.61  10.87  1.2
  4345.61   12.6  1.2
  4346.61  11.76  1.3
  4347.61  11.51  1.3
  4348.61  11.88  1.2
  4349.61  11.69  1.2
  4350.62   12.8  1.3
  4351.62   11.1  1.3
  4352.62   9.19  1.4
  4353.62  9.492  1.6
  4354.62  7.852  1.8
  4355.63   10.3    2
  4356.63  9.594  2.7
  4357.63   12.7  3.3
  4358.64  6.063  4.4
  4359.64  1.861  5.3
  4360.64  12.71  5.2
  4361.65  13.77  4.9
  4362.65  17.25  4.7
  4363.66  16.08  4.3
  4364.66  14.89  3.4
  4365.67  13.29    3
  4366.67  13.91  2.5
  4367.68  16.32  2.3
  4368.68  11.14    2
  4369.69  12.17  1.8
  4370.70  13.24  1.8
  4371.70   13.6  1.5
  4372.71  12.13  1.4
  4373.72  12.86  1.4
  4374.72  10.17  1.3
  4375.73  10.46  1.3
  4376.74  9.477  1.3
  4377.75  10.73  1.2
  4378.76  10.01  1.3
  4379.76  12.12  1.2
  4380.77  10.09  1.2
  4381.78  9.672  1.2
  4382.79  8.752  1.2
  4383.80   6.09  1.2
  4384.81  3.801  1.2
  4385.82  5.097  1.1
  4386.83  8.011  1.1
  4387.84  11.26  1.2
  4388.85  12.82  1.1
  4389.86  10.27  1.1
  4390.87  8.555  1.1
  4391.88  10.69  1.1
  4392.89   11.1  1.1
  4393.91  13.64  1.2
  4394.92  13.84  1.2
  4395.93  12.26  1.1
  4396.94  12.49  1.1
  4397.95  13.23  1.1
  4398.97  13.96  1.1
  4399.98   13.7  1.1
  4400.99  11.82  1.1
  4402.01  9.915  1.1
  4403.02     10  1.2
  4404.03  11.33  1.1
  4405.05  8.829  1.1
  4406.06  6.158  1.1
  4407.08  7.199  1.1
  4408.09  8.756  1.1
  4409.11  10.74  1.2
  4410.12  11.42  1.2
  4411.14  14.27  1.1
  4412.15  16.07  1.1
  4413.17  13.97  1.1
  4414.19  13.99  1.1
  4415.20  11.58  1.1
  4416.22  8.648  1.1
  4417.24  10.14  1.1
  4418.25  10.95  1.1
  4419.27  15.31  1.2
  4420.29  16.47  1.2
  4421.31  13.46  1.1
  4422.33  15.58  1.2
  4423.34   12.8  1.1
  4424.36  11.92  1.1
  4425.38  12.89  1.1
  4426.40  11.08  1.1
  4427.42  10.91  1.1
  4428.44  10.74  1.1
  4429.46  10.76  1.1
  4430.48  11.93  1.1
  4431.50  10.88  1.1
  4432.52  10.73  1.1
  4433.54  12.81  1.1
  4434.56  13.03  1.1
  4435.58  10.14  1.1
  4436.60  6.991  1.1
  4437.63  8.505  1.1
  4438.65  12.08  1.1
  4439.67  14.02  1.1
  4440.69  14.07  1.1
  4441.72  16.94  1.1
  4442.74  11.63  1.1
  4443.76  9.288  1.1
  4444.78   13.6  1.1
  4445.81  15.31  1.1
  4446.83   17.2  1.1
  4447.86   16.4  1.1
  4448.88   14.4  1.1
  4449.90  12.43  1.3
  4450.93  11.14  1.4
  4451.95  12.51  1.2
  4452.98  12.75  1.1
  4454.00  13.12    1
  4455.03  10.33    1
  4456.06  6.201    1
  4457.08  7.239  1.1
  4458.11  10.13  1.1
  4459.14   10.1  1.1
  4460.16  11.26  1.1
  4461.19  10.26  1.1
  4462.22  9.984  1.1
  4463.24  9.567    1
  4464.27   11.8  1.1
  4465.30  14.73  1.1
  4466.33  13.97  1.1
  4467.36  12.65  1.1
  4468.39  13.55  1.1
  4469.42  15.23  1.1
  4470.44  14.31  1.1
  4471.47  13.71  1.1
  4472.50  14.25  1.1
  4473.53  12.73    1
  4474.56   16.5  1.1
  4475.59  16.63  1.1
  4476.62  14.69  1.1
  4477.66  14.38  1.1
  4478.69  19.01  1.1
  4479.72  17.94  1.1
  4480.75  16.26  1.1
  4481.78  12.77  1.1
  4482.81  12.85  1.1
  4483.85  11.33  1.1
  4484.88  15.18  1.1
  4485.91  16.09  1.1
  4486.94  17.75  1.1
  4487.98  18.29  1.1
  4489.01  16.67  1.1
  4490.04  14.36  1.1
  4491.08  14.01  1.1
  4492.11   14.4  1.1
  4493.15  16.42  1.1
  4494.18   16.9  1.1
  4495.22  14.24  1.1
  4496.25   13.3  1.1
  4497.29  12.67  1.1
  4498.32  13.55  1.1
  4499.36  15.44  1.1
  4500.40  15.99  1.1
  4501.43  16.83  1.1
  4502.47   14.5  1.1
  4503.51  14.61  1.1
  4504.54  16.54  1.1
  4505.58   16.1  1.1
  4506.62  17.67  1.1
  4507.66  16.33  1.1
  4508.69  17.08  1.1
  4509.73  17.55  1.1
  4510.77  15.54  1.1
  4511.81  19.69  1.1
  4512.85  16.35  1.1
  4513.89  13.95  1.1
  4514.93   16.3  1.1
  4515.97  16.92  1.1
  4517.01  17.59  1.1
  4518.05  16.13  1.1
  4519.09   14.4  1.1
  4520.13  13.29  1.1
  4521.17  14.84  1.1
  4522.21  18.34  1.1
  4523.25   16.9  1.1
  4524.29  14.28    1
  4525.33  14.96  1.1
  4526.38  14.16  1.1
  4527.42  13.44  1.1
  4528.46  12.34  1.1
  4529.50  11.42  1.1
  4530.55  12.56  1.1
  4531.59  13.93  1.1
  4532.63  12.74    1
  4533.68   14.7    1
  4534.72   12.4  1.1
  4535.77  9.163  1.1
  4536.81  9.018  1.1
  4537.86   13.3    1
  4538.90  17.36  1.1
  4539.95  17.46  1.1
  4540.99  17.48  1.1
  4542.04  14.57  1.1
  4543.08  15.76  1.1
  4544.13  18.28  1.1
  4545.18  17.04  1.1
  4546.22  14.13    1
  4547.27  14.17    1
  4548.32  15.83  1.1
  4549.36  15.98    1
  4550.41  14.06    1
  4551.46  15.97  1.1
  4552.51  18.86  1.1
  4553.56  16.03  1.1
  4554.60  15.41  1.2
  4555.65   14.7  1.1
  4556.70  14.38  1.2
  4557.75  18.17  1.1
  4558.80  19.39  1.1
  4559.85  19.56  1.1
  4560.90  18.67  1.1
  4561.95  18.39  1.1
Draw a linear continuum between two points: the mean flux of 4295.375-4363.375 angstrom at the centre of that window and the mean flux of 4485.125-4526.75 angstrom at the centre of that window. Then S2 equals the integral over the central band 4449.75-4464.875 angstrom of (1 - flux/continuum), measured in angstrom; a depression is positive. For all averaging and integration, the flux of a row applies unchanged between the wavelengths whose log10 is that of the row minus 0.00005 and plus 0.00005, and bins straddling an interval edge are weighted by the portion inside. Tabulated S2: 3.8 angstrom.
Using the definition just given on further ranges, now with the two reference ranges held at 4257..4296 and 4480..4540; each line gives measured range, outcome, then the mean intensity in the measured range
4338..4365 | -2.4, 10.7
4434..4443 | 0.5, 11.9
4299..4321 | 1.0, 8.08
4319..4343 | -4.0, 10.6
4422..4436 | 0.5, 11.8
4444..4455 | -0.5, 13.6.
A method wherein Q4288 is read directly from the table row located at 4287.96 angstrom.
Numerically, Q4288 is 7.311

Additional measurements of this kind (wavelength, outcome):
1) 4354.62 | 7.852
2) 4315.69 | 10.19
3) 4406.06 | 6.158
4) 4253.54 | 5.195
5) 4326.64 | 5.695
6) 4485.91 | 16.09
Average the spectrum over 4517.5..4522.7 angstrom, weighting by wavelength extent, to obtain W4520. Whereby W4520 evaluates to 15.4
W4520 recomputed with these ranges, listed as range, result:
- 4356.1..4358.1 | 11.1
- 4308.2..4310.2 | 4.04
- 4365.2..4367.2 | 13.6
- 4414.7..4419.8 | 11.3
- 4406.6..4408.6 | 8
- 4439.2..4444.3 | 13.2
